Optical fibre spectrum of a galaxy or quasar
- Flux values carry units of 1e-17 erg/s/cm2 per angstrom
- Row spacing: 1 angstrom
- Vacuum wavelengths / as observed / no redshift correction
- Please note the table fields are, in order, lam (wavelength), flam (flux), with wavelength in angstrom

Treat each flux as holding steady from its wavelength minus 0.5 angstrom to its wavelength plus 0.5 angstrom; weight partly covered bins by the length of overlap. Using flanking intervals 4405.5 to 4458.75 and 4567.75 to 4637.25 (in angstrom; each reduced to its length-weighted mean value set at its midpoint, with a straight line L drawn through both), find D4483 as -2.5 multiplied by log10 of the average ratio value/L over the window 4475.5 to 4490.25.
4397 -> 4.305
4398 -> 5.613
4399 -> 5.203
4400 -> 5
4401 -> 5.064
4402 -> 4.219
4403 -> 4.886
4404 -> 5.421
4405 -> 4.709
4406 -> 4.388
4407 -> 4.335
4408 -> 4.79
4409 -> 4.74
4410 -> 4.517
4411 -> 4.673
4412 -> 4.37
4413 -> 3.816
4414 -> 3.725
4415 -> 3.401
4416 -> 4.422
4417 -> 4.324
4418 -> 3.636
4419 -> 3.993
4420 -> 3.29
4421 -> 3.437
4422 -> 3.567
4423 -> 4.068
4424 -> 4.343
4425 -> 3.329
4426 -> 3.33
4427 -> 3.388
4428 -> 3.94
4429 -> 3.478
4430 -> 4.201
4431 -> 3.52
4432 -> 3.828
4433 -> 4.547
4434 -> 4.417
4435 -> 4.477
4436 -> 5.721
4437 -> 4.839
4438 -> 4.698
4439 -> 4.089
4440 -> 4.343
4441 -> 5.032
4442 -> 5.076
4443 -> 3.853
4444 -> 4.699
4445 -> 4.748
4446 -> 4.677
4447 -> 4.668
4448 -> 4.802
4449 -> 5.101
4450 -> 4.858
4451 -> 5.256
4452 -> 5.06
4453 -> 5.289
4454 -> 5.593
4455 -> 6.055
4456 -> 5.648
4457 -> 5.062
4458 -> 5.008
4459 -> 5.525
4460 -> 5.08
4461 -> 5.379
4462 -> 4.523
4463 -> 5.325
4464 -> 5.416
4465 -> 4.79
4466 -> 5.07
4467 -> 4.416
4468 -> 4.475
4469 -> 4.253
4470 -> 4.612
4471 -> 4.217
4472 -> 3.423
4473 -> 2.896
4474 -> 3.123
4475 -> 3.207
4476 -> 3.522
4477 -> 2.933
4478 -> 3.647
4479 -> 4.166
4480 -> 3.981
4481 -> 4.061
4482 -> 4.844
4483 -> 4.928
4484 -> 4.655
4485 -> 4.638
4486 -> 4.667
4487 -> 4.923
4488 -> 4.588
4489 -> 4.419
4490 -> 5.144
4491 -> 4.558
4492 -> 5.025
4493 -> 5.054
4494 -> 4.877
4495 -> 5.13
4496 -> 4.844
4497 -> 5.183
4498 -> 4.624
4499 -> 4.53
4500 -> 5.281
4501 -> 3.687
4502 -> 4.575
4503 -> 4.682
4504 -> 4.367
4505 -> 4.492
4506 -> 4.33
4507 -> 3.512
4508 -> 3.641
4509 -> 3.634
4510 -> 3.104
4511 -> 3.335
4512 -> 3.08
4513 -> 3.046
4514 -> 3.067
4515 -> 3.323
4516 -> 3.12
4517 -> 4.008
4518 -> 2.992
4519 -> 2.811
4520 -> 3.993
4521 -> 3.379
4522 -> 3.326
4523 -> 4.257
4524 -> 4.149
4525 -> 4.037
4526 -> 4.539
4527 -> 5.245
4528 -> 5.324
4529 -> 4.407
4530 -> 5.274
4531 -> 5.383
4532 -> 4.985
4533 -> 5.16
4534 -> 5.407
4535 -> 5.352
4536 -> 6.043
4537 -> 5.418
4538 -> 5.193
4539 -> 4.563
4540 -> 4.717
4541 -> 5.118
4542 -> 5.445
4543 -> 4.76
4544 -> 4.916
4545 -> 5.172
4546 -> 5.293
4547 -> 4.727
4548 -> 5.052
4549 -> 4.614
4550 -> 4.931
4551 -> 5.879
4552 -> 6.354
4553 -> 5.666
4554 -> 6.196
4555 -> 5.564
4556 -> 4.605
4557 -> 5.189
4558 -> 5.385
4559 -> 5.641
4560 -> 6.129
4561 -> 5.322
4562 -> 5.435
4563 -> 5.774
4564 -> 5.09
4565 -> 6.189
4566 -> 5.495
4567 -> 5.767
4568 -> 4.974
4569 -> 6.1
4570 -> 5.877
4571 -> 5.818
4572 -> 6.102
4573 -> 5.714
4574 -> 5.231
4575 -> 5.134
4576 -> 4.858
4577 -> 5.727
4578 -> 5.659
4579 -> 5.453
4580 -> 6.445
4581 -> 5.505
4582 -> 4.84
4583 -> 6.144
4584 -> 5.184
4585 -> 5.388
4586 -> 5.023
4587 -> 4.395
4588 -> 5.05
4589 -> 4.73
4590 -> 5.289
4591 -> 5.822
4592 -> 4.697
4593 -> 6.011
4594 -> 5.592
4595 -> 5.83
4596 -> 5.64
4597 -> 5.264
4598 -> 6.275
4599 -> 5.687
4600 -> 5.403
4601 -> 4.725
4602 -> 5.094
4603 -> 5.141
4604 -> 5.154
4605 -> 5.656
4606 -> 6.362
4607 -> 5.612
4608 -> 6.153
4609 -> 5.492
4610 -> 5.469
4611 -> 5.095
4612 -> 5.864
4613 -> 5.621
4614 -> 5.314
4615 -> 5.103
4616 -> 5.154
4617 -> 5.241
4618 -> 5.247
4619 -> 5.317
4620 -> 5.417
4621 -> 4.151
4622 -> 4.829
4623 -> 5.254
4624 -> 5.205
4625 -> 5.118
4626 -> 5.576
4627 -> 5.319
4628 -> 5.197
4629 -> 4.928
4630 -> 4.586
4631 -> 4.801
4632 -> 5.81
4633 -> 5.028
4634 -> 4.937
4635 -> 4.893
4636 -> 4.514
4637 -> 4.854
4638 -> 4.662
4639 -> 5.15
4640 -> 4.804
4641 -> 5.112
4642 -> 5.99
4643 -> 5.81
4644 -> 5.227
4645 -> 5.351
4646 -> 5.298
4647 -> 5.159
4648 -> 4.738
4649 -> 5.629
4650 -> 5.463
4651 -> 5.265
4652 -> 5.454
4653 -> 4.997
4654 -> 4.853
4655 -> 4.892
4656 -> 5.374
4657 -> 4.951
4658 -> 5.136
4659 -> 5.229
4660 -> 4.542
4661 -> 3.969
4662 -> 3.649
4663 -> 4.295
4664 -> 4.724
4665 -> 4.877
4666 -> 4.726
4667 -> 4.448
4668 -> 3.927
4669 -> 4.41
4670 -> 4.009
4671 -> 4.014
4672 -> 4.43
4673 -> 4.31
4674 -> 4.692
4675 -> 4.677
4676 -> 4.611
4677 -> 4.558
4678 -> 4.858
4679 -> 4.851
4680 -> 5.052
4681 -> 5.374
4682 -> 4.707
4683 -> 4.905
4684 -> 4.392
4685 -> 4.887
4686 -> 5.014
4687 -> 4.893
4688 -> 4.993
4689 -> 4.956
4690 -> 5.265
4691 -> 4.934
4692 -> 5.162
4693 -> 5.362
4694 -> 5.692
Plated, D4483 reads 0.09 mag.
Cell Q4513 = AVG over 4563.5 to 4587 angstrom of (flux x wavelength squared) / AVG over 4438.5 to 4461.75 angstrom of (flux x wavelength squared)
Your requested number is 1.2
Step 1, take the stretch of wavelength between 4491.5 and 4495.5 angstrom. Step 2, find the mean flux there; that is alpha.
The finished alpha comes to 5.02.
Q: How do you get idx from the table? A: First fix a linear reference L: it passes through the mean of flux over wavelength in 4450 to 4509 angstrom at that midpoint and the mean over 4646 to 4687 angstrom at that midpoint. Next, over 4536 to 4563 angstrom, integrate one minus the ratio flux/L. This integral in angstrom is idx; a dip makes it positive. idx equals -3.8 angstrom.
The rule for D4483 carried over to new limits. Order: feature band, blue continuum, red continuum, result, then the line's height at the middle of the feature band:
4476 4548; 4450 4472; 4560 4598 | 0.18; 5.22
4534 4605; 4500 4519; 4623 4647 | -0.23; 4.38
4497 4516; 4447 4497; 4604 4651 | 0.22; 4.79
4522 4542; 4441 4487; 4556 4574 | 0.07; 5.28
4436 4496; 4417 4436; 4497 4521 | -0.21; 3.85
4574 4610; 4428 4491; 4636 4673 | -0.14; 4.77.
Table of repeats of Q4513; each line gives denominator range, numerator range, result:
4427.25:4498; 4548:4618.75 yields 1.26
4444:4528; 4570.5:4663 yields 1.27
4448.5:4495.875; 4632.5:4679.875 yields 1.13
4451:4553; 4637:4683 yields 1.14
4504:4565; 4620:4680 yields 1.10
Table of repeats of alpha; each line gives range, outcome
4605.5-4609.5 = 5.9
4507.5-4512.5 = 3.36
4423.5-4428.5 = 3.67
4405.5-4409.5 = 4.56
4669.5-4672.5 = 4.15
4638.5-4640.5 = 4.98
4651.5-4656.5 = 5.11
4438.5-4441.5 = 4.49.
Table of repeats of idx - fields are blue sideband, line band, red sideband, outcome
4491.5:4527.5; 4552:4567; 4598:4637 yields -3.14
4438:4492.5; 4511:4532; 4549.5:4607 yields 4.64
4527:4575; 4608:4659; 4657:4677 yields -4.88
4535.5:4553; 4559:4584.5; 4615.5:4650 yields -2.07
